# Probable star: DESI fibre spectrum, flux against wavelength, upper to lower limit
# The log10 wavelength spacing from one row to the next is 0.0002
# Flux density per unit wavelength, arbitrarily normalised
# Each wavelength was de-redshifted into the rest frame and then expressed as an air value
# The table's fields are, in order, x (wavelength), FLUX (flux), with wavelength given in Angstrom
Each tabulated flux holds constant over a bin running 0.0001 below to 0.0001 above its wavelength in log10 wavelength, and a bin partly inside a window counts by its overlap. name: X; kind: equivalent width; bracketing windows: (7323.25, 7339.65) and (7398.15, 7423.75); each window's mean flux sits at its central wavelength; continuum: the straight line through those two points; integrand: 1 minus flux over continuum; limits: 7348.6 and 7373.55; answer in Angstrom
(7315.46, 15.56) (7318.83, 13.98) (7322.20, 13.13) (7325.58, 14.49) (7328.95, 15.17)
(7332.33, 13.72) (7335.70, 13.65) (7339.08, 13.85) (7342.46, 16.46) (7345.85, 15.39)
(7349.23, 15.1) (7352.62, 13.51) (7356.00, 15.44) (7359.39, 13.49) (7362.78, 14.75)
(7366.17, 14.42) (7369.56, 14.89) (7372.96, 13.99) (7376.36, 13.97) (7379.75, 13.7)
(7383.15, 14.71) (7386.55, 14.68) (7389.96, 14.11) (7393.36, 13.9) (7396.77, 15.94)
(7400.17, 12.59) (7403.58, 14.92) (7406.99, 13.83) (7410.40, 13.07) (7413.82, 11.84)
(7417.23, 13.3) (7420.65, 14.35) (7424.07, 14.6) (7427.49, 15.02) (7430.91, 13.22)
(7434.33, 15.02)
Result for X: -0.9 Angstrom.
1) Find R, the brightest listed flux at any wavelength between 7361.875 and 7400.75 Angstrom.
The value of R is 15.94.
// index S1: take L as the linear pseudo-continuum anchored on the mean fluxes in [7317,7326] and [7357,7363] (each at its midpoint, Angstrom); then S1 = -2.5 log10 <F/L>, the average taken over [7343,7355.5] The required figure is -0.07 mag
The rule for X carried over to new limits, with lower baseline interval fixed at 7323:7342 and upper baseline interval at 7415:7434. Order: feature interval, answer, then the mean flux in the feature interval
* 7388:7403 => 0.0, 14.2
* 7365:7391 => -0.2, 14.3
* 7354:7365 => -0.2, 14.5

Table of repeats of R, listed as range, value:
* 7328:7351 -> 16.46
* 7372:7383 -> 13.99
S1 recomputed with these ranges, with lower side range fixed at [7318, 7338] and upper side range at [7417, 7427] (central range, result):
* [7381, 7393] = -0.02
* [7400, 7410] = 0.03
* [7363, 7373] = -0.03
